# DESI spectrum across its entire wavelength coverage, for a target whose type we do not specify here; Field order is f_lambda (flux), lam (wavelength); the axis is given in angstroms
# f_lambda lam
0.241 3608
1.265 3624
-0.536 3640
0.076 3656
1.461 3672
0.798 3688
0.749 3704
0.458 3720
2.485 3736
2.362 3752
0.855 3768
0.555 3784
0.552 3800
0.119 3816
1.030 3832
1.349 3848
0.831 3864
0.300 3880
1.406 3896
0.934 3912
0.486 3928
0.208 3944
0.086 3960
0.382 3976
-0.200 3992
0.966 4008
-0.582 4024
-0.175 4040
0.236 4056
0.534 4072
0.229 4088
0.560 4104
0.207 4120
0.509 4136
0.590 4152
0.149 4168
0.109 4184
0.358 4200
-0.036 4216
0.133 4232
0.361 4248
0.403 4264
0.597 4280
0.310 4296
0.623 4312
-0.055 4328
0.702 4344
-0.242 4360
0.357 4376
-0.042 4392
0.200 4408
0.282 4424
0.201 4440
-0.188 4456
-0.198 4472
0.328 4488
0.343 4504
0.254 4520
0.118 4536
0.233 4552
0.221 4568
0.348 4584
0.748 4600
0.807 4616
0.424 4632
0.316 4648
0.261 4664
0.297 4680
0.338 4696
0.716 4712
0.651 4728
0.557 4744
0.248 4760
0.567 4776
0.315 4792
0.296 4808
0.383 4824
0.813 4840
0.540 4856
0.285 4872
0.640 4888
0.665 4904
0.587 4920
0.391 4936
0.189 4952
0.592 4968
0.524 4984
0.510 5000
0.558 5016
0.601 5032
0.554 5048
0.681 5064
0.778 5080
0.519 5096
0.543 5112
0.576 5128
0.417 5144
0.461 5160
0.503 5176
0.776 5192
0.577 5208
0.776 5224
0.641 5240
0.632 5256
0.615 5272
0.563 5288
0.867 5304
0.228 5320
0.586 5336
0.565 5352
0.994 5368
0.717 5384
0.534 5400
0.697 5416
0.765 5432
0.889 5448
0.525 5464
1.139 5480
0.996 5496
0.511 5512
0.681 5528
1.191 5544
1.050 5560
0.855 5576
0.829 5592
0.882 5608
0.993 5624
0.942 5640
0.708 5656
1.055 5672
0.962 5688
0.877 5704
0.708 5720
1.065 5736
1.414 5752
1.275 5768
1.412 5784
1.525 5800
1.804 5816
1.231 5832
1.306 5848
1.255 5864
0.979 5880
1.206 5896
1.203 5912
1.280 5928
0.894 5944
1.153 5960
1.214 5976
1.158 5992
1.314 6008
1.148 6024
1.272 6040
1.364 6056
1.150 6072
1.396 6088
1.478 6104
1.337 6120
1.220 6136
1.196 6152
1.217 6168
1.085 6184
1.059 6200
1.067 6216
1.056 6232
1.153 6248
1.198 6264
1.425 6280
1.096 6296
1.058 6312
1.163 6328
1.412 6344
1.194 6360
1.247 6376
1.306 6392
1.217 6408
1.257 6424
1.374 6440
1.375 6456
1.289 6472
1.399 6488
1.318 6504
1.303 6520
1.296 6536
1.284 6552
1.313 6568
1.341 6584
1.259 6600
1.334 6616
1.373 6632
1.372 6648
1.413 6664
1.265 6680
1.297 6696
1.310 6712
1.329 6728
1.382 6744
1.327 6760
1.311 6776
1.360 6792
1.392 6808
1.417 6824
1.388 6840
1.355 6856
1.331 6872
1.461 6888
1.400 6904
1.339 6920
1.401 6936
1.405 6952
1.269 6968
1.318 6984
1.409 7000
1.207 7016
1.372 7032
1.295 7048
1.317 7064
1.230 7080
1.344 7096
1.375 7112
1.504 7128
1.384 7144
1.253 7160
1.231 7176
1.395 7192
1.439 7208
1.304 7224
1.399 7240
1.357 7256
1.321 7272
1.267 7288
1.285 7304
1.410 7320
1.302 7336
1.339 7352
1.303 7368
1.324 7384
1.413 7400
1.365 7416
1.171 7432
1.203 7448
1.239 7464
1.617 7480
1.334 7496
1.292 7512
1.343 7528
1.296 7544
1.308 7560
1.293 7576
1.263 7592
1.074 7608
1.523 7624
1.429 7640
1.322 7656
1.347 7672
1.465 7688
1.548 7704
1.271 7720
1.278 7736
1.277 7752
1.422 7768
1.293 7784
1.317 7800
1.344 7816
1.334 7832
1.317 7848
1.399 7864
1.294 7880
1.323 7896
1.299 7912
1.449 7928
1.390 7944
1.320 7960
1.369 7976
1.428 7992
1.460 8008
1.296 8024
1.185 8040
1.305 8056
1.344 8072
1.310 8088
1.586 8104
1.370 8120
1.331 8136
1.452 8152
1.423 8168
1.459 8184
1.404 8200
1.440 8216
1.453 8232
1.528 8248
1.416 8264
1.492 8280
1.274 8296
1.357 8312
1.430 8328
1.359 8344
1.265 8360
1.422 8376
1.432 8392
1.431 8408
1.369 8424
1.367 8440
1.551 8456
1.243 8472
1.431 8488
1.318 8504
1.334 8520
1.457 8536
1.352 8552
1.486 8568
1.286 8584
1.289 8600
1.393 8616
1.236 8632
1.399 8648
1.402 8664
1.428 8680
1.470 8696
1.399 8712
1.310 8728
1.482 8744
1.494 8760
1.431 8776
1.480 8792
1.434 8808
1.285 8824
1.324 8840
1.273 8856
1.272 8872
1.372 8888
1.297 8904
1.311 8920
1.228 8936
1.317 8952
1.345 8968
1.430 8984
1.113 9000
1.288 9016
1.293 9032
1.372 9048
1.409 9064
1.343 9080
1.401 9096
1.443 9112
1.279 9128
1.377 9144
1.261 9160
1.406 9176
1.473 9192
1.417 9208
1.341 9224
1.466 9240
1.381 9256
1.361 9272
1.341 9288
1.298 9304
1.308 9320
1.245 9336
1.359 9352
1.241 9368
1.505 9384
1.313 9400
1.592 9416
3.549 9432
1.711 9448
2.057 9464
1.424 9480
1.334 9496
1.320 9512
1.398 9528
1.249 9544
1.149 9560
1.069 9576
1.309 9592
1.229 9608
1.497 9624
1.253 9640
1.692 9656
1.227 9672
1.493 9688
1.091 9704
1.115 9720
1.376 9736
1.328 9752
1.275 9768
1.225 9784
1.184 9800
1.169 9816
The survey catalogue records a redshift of 0.44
